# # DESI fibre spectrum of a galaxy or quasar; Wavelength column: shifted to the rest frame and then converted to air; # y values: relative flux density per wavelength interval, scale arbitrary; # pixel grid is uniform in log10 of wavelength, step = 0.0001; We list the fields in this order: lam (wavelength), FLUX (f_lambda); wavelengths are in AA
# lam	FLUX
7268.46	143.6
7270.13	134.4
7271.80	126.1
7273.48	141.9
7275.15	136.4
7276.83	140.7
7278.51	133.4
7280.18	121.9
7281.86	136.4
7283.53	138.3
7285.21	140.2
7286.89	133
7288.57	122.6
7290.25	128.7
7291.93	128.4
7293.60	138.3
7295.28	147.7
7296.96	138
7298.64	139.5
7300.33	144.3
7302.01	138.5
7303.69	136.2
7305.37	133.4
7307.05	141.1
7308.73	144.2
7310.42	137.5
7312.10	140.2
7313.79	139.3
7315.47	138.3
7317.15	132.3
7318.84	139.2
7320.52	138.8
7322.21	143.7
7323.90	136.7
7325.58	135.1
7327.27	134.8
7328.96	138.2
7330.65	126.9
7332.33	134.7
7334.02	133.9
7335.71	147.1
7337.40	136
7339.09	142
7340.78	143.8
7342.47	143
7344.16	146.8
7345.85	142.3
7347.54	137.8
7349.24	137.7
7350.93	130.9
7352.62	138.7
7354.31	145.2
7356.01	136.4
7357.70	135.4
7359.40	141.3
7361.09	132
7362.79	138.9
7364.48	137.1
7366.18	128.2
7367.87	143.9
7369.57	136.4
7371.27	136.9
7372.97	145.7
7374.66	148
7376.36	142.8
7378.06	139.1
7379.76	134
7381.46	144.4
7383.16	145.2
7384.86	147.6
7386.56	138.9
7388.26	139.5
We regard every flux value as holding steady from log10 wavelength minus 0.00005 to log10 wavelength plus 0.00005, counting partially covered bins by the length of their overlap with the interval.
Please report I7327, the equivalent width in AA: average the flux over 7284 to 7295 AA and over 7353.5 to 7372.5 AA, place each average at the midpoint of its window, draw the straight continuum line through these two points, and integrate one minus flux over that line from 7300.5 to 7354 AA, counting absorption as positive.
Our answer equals -1.3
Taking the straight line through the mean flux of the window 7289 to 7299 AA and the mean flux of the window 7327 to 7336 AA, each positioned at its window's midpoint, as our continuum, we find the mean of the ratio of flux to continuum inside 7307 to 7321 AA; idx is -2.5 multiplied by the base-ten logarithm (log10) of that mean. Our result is -0.03 mag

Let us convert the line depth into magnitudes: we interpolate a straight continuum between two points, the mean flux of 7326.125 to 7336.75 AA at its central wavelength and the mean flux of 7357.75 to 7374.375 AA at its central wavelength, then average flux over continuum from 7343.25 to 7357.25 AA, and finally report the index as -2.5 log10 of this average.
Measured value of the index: -0.02 mag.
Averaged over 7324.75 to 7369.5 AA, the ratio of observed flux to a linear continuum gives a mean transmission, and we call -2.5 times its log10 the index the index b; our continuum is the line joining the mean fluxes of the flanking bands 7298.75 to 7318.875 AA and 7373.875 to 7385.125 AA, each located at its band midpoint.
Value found 0.02 mag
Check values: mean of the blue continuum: 139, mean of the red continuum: 143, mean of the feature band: 138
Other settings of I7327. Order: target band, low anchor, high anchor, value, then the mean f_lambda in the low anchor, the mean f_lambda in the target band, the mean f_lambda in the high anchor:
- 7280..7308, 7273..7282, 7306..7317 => 0.21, 135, 136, 140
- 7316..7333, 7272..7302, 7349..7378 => 0.13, 136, 136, 139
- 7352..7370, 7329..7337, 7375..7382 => 0.14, 136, 138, 140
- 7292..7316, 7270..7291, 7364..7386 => -0.75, 133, 139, 141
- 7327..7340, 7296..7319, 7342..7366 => 0.16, 139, 137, 138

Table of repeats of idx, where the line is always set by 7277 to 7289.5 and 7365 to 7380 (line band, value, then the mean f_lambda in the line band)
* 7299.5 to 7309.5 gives -0.043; 140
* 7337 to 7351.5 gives -0.023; 140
